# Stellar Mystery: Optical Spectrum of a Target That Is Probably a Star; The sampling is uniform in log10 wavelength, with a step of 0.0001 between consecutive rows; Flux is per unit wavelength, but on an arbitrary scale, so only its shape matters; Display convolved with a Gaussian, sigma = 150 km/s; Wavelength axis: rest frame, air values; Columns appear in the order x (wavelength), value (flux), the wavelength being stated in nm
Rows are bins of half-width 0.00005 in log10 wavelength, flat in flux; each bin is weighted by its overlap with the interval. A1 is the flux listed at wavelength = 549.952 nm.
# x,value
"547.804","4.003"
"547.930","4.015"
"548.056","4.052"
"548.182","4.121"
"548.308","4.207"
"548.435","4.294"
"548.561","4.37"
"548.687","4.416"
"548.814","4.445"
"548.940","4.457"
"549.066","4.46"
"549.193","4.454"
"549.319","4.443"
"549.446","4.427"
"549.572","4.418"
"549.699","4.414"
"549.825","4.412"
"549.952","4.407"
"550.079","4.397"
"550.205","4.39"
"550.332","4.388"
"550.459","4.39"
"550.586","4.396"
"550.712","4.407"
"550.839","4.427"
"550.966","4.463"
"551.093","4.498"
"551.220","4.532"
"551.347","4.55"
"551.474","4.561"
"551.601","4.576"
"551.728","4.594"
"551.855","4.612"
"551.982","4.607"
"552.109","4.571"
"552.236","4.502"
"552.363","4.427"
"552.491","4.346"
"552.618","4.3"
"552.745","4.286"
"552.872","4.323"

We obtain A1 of 4.407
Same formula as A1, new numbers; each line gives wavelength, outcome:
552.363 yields 4.427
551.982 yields 4.607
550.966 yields 4.463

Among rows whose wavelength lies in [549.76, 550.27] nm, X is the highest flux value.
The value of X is 4.412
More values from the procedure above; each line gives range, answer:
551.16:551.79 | 4.594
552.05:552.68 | 4.571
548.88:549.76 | 4.46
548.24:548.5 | 4.294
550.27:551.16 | 4.498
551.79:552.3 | 4.612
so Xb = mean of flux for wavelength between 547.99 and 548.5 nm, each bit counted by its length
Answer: 4.17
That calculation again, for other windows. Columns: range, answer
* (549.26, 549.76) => 4.42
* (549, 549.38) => 4.46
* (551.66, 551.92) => 4.61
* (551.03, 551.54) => 4.53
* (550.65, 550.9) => 4.41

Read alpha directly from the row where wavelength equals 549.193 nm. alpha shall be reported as 4.454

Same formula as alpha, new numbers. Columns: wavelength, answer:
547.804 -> 4.003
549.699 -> 4.414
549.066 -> 4.46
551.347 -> 4.55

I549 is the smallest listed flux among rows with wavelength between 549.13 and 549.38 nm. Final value 4.443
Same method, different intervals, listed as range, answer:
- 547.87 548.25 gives 4.015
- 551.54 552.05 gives 4.576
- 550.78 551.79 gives 4.427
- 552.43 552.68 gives 4.3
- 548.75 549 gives 4.445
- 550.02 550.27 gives 4.39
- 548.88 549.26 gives 4.454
